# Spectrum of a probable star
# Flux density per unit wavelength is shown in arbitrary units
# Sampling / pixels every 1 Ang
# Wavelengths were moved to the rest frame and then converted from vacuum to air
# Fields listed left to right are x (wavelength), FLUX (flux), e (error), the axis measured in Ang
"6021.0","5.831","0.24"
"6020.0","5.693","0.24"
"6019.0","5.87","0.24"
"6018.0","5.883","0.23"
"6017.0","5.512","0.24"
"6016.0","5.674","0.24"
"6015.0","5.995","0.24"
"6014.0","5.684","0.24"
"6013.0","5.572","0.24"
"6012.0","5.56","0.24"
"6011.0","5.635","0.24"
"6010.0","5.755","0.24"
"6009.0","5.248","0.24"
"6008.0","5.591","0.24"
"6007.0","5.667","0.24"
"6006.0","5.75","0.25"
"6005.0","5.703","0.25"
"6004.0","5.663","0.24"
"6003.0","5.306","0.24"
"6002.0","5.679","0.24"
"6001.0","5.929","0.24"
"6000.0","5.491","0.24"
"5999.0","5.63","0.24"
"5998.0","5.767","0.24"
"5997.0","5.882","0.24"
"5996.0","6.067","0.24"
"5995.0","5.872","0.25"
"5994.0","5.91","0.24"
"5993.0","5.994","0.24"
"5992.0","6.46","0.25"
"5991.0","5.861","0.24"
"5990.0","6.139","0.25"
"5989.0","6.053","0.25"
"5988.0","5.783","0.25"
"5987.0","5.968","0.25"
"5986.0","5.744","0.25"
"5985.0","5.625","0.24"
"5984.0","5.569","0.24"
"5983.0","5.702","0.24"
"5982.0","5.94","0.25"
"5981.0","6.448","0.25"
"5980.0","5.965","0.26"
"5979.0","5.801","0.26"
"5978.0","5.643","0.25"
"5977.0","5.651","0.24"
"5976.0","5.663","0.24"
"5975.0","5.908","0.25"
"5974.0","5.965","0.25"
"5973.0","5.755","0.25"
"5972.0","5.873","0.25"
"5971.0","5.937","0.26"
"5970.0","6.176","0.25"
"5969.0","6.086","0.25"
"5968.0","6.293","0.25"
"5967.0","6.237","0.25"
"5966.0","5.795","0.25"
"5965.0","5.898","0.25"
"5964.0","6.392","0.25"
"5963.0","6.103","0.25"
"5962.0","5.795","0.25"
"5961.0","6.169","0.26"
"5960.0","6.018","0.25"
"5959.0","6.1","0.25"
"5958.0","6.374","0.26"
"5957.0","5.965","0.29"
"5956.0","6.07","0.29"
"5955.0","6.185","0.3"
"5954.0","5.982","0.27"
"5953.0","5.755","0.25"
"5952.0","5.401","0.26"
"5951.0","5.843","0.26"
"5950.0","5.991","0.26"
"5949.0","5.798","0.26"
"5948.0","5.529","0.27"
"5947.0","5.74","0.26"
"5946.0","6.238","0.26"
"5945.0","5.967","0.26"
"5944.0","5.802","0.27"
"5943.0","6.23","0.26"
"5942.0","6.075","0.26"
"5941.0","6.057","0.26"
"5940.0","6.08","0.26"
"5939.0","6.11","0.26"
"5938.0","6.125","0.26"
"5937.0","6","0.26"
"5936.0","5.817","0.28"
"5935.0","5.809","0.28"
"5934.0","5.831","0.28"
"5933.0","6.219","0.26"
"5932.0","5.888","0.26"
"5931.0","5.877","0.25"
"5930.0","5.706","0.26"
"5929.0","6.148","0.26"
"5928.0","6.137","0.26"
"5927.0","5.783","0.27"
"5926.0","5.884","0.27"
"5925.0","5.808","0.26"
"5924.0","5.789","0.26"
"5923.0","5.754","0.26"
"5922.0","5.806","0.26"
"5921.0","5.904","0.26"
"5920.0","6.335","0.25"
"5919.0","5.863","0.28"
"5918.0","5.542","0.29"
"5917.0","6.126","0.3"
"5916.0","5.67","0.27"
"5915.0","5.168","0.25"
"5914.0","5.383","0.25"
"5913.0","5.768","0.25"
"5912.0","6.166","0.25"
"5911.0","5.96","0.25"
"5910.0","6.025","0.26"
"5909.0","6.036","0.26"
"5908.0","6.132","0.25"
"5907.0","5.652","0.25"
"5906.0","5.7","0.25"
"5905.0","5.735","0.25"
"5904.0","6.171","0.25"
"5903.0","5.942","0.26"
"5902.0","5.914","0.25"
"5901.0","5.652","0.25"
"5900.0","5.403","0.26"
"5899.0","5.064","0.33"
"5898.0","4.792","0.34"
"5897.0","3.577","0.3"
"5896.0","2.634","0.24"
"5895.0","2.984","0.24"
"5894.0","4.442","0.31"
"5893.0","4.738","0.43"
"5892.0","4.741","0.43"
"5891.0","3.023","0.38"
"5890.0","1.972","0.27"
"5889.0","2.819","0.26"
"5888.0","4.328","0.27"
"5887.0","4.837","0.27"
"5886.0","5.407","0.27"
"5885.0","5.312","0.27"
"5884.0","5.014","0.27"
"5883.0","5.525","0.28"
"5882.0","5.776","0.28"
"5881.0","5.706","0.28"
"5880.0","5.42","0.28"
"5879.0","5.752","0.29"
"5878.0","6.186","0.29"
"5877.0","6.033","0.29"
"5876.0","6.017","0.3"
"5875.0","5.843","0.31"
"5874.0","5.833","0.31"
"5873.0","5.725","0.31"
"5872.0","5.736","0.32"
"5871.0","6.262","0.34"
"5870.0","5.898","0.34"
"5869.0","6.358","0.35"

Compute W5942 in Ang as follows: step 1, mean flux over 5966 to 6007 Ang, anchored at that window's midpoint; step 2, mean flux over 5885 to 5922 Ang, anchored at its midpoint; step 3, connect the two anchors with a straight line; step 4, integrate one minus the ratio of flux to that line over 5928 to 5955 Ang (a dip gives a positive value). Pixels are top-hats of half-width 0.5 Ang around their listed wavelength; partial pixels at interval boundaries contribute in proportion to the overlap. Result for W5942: -2.4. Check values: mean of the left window 5.11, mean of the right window 5.87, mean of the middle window 5.93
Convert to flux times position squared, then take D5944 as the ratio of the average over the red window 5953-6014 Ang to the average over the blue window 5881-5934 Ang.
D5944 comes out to 1.13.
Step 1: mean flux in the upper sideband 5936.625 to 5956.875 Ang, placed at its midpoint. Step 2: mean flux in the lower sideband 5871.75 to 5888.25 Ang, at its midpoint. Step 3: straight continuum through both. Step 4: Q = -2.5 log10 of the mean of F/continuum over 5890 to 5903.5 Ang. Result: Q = 0.27 mag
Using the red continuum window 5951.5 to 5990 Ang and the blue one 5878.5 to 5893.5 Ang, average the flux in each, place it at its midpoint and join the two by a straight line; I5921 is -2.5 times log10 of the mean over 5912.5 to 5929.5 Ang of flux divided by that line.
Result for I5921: -0.120 mag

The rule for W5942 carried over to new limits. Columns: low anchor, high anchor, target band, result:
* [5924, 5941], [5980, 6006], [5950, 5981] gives -0.39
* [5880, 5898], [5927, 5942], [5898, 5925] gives -3.37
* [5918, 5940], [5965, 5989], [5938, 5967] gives -0.37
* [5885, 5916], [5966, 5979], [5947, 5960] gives -0.56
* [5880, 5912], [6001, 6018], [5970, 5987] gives -1.19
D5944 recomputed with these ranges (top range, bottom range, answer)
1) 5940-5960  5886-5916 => 1.22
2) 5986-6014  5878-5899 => 1.33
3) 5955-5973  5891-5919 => 1.17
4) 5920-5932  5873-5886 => 1.05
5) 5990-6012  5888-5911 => 1.24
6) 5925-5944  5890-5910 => 1.23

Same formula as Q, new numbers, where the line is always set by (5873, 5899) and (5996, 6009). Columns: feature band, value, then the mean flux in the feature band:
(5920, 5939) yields -0.16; 5.92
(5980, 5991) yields -0.07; 5.9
